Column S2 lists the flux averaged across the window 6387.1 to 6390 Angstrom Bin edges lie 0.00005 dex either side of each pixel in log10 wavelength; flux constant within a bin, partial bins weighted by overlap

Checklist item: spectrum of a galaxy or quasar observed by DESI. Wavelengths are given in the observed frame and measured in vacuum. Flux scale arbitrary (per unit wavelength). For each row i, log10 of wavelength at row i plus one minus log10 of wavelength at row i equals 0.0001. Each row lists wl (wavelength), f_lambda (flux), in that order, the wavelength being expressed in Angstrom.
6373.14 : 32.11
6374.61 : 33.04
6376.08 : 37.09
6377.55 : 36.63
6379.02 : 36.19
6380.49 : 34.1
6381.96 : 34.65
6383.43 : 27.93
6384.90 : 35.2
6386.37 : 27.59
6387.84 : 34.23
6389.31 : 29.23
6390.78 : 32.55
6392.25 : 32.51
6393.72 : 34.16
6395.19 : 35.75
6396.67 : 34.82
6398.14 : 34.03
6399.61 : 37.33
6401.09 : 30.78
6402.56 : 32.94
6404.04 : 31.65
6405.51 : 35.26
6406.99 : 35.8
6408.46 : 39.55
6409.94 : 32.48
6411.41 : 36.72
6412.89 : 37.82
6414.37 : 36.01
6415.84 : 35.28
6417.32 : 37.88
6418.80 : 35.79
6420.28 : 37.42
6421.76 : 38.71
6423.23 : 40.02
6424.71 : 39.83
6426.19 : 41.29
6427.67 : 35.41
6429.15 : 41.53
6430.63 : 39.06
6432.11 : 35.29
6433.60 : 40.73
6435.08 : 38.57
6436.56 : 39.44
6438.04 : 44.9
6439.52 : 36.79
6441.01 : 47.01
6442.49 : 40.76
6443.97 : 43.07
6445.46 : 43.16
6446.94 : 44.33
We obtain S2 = 31.8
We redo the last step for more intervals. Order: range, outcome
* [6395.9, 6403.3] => 34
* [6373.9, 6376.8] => 35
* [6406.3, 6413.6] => 36.5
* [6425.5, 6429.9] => 39.4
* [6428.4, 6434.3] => 39.1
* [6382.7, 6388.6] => 31.2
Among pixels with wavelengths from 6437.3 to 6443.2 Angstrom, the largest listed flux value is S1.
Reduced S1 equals 47.01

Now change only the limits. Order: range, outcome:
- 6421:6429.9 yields 41.53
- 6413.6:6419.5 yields 37.88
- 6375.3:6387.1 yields 37.09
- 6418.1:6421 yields 37.42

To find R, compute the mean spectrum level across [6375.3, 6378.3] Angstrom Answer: 36.7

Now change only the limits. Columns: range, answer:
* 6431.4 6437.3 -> 38.5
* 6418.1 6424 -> 38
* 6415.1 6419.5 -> 36.3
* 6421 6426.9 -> 40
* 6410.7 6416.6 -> 36.4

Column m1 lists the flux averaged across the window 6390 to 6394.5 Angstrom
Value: 33.1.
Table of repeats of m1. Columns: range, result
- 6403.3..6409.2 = 35.6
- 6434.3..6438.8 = 41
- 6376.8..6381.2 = 35.6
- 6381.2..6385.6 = 32.6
